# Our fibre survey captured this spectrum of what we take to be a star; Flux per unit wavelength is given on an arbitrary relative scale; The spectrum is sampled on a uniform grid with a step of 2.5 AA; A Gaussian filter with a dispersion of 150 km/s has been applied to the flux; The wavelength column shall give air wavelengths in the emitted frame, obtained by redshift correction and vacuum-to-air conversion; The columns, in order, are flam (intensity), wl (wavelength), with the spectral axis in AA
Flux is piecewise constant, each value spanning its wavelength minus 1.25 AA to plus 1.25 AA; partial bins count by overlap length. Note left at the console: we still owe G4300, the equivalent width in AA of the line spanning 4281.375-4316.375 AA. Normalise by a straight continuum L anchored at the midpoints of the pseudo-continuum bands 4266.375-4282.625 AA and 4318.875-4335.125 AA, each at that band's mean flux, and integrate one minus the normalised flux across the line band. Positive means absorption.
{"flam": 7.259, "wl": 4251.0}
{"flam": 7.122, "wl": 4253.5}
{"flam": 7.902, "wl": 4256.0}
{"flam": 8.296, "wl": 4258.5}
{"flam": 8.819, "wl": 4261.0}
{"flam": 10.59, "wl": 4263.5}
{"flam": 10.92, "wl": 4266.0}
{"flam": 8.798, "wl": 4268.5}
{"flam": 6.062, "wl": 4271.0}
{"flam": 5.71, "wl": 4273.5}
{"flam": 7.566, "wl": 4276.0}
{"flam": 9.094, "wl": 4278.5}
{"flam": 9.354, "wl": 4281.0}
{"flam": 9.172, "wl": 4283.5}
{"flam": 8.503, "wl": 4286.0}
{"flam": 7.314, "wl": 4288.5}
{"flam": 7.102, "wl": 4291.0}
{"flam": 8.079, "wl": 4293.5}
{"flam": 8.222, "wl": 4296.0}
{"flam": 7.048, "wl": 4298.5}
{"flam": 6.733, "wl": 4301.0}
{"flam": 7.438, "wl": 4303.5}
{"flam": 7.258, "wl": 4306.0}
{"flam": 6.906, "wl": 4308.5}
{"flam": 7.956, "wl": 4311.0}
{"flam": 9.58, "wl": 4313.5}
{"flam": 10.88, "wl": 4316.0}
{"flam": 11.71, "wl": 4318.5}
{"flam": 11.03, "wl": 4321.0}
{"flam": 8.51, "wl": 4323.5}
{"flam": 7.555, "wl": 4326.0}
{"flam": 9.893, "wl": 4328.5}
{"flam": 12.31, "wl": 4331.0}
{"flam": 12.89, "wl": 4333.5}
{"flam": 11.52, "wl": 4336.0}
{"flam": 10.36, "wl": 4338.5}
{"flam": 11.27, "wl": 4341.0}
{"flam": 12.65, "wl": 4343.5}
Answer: 4.3 AA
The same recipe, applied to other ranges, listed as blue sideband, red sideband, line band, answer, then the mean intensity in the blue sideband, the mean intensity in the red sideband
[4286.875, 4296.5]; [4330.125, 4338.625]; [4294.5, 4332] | 3.8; 7.67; 11.9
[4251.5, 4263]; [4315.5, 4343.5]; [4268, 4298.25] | 4.1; 8.15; 10.8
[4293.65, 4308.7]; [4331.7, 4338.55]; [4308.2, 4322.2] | -0.9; 7.35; 11.9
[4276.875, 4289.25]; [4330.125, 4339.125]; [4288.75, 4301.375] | 2.6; 8.71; 11.8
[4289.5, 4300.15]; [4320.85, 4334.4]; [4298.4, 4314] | 1.9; 7.57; 10.2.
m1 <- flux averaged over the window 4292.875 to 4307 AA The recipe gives 7.44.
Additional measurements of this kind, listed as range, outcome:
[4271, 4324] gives 8.29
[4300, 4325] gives 8.81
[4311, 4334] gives 10.3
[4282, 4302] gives 7.8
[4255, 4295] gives 8.33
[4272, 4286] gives 8.17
